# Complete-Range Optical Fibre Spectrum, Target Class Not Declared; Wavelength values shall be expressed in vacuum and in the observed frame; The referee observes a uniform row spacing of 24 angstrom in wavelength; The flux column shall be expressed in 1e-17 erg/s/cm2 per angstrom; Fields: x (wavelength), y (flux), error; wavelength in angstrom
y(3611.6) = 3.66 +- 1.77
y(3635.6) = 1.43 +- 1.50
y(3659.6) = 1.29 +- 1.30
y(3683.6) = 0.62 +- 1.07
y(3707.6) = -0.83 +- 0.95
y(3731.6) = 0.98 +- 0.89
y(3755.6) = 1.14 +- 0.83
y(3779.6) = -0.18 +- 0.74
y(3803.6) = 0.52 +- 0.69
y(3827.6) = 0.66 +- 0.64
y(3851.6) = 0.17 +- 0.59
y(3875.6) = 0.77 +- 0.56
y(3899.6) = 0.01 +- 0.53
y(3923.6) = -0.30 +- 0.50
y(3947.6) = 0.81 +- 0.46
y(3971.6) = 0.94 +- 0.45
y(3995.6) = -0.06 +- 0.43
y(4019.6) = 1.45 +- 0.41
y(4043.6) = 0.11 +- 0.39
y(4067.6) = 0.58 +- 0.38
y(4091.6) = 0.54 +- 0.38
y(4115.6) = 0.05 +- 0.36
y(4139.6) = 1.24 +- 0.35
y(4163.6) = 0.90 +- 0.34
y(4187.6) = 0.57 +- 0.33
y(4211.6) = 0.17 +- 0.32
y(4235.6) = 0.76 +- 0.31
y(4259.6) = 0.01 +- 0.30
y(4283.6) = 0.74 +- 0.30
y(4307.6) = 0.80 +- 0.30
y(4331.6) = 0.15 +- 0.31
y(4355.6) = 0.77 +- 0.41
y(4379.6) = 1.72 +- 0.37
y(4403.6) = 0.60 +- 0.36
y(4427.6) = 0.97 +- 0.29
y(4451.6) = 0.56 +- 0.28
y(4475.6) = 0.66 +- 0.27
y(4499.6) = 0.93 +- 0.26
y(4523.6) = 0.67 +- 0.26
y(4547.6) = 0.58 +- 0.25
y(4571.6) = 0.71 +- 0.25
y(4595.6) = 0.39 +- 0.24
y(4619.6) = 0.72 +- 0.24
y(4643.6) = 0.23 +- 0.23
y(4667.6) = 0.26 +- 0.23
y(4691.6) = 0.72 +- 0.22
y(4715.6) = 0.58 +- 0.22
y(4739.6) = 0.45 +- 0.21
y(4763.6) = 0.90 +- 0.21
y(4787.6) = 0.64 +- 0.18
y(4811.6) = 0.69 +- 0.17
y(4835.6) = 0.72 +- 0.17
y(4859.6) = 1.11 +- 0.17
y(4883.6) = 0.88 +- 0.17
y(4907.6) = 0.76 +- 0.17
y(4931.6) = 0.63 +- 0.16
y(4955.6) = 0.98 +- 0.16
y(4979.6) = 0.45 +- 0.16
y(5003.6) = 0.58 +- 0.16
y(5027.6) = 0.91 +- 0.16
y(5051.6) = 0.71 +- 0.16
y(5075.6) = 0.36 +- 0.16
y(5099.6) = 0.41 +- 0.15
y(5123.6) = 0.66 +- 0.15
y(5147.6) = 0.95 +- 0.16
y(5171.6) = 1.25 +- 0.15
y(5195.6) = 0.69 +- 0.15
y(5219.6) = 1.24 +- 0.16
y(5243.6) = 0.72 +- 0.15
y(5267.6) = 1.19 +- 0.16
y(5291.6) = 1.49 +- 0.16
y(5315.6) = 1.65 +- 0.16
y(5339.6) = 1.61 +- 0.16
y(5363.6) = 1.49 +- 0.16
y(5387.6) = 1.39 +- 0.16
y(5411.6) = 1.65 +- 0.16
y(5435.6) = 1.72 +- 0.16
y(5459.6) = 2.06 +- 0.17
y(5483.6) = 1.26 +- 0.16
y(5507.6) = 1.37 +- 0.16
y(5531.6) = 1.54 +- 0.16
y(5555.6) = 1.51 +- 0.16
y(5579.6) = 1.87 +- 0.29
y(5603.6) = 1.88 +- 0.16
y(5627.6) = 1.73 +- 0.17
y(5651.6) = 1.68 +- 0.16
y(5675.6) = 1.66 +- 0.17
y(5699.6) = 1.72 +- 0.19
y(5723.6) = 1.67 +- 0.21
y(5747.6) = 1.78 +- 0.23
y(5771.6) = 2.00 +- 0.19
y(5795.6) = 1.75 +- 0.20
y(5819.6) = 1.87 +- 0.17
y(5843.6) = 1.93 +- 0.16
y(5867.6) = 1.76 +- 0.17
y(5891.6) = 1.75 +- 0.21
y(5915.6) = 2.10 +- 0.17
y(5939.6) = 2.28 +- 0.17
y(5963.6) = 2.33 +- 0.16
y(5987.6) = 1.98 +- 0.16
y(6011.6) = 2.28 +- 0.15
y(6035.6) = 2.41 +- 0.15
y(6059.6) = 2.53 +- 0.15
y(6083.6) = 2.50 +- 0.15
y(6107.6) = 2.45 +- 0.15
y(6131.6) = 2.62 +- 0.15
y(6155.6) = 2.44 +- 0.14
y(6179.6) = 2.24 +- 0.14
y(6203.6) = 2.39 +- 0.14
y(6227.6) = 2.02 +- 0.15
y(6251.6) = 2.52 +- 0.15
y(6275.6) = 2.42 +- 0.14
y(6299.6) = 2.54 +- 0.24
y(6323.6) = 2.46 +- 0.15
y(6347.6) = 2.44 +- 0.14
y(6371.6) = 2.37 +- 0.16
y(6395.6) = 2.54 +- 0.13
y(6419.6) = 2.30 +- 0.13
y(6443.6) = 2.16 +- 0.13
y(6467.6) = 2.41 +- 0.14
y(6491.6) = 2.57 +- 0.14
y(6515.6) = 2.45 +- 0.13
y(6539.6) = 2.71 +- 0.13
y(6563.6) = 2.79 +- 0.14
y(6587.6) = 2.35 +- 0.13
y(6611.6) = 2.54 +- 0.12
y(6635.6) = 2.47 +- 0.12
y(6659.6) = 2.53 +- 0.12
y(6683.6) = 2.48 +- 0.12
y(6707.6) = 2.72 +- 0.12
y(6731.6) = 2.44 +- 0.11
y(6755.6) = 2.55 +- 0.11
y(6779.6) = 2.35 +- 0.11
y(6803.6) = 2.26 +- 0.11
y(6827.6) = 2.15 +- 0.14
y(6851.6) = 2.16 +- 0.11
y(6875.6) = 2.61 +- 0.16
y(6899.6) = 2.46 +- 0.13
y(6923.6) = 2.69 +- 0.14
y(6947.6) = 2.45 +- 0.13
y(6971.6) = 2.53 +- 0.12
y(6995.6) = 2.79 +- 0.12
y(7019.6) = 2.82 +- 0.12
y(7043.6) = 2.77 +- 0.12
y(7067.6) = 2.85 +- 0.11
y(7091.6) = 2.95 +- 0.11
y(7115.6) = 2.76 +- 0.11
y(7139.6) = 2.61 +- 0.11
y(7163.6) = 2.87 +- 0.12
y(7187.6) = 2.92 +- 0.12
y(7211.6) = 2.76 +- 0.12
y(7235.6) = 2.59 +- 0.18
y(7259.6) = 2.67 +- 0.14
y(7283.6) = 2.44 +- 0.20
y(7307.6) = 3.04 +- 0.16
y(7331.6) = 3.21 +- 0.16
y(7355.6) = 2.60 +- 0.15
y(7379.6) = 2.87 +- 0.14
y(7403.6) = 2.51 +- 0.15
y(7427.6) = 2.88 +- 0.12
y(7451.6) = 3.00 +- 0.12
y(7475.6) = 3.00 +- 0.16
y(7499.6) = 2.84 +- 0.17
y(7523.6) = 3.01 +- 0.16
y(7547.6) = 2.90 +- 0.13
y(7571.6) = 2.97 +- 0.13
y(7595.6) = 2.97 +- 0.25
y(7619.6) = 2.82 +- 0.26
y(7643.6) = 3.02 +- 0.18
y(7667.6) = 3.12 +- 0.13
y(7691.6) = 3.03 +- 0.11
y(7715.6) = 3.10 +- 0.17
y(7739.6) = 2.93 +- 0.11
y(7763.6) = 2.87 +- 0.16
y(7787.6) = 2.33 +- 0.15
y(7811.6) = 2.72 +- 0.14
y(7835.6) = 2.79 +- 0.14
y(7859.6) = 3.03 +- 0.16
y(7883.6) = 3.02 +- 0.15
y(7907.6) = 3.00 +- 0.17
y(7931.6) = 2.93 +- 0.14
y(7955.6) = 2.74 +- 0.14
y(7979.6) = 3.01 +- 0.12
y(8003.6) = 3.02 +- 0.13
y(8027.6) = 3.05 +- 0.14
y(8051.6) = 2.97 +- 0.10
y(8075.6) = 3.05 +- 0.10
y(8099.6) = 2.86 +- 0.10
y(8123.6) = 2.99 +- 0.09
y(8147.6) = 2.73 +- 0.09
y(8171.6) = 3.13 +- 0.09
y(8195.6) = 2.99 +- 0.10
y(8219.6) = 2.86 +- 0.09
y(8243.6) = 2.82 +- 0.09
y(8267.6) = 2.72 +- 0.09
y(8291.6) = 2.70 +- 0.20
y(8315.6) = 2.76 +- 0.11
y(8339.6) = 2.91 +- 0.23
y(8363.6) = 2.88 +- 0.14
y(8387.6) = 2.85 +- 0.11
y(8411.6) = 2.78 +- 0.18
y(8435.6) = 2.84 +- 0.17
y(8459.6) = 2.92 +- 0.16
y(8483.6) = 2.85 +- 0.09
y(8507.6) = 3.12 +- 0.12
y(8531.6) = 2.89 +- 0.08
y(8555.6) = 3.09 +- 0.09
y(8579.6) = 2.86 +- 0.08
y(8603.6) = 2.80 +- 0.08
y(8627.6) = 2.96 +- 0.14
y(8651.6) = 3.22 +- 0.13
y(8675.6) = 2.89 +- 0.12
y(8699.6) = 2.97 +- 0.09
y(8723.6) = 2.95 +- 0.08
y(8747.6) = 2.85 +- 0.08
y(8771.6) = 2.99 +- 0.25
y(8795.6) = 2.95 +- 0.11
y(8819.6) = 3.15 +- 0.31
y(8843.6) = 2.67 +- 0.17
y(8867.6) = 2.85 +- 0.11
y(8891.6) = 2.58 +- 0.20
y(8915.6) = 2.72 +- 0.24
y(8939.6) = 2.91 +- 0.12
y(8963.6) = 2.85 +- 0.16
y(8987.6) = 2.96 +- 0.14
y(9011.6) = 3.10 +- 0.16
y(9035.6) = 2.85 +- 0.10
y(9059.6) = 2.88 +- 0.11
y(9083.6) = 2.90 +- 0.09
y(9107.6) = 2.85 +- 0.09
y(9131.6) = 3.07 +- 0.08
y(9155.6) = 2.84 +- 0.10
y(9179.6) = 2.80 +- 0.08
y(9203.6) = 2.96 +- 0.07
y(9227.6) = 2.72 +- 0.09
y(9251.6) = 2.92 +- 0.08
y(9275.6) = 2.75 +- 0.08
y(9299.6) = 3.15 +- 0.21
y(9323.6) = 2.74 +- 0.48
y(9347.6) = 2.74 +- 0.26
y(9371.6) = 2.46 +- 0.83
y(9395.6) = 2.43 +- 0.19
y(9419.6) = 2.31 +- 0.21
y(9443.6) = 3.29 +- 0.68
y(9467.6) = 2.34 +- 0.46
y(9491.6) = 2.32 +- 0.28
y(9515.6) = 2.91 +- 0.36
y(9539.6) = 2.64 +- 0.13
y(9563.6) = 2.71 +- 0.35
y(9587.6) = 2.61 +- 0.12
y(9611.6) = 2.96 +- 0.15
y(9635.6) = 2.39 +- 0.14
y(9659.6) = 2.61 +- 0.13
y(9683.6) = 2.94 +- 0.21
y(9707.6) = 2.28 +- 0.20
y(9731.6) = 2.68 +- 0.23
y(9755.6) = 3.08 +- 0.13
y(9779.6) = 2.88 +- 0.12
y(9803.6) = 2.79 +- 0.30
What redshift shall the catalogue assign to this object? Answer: 0.322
